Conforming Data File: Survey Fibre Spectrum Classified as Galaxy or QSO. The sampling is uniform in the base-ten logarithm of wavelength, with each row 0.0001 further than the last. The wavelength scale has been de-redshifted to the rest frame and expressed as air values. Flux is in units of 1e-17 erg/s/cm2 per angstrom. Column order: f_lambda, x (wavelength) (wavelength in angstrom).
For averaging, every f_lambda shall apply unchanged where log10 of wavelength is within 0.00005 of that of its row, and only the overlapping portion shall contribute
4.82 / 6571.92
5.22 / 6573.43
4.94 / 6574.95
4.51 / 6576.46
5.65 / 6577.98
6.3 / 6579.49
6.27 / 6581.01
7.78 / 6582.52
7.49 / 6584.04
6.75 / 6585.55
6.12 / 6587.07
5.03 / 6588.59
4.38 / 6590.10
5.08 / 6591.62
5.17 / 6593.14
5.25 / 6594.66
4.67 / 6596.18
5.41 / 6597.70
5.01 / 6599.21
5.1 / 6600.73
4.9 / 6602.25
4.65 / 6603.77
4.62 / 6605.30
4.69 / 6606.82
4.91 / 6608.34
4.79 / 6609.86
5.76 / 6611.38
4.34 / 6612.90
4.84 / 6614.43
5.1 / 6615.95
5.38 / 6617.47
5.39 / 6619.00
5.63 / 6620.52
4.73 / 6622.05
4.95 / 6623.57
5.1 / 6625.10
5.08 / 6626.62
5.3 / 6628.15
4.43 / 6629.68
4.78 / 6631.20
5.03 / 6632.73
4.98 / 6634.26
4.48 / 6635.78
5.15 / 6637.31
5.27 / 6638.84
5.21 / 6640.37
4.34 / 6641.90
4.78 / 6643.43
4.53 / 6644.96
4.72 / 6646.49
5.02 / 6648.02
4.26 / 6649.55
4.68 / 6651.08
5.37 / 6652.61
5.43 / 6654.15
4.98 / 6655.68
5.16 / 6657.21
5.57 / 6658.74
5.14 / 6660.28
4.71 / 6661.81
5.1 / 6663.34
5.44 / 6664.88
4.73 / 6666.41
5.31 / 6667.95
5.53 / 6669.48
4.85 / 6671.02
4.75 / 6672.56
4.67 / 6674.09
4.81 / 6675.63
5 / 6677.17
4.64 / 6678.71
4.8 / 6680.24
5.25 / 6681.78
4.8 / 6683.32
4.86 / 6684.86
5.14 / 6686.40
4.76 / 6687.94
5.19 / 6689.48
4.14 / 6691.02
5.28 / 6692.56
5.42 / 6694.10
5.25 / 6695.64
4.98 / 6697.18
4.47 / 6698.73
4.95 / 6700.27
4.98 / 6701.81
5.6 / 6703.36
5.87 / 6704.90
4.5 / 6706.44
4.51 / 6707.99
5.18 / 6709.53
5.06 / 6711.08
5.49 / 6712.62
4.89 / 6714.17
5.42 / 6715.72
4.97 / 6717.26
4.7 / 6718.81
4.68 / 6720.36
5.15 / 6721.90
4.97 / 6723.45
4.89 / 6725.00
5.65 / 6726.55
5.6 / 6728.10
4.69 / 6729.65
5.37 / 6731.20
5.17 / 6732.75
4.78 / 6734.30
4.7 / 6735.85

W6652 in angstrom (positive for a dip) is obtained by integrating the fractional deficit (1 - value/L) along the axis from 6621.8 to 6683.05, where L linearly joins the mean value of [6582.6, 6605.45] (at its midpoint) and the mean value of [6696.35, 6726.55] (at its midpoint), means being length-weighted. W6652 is 3.1 angstrom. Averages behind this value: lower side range 5.4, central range 4.95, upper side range 5.03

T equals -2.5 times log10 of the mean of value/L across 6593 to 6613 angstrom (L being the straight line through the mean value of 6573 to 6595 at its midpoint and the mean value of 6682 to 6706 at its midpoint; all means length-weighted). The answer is 0.14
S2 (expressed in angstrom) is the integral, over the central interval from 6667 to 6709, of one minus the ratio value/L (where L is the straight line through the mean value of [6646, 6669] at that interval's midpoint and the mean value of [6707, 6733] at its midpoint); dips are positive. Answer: 0.7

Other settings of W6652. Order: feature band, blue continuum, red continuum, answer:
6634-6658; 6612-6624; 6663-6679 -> 0.6 angstrom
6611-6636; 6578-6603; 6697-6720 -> 2.2 angstrom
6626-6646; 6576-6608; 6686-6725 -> 1.6 angstrom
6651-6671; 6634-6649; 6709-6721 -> -1.1 angstrom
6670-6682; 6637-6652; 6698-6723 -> 0.2 angstrom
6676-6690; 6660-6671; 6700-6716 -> 0.5 angstrom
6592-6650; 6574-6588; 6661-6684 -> 7.1 angstrom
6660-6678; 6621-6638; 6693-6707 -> 0.1 angstrom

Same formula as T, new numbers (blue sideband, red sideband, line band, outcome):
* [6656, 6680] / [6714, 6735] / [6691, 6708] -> 0.00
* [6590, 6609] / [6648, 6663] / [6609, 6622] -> -0.04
